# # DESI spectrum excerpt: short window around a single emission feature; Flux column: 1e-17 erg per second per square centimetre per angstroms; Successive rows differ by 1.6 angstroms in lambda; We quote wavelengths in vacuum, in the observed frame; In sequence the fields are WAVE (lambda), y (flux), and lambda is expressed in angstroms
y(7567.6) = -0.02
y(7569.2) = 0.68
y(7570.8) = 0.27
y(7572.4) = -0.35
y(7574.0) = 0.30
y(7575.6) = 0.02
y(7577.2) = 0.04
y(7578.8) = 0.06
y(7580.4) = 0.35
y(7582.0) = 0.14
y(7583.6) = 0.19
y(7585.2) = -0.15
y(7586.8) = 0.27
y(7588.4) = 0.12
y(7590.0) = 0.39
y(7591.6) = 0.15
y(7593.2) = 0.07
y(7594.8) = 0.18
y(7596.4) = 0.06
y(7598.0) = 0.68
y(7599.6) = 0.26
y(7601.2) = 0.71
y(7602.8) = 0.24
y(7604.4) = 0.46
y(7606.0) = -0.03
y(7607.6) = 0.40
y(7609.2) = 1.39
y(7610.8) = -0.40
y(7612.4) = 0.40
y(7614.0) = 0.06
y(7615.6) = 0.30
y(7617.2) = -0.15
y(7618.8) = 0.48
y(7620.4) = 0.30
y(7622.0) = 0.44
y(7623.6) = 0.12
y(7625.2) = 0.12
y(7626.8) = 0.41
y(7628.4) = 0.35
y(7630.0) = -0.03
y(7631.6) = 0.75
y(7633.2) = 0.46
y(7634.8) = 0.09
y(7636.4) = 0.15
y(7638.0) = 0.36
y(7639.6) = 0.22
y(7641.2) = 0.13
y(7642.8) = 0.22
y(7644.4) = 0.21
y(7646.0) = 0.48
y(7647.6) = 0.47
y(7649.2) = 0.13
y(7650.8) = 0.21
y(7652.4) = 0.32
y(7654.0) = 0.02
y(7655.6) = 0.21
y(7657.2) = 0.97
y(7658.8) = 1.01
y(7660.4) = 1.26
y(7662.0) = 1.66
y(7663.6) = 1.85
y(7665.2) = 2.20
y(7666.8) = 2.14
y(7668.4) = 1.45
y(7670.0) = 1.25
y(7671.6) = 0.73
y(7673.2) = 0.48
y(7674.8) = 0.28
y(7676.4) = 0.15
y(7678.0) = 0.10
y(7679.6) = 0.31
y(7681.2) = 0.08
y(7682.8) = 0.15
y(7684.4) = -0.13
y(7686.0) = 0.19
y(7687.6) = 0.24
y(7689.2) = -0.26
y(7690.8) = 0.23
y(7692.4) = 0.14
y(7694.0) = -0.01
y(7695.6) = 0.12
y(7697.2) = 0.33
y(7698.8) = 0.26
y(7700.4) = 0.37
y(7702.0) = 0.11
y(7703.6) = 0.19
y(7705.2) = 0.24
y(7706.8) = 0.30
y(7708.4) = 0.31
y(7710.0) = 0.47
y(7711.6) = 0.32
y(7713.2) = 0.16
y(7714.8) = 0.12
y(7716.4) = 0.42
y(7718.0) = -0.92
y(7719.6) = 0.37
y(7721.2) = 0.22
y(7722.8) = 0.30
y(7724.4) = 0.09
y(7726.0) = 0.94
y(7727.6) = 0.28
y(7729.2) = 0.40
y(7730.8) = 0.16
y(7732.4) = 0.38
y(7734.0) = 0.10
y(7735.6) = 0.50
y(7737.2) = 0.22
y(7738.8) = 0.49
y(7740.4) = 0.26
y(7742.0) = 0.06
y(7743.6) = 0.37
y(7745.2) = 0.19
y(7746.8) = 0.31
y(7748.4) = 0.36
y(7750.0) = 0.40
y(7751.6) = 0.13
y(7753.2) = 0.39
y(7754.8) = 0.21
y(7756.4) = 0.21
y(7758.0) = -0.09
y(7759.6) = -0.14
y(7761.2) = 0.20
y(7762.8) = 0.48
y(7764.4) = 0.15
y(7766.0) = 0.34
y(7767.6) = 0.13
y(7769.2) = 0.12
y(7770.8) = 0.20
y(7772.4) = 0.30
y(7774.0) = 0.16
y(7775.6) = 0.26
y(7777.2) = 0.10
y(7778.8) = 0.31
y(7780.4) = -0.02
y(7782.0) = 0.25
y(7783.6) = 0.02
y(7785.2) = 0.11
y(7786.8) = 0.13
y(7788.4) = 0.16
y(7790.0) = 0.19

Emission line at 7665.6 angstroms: [O II]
